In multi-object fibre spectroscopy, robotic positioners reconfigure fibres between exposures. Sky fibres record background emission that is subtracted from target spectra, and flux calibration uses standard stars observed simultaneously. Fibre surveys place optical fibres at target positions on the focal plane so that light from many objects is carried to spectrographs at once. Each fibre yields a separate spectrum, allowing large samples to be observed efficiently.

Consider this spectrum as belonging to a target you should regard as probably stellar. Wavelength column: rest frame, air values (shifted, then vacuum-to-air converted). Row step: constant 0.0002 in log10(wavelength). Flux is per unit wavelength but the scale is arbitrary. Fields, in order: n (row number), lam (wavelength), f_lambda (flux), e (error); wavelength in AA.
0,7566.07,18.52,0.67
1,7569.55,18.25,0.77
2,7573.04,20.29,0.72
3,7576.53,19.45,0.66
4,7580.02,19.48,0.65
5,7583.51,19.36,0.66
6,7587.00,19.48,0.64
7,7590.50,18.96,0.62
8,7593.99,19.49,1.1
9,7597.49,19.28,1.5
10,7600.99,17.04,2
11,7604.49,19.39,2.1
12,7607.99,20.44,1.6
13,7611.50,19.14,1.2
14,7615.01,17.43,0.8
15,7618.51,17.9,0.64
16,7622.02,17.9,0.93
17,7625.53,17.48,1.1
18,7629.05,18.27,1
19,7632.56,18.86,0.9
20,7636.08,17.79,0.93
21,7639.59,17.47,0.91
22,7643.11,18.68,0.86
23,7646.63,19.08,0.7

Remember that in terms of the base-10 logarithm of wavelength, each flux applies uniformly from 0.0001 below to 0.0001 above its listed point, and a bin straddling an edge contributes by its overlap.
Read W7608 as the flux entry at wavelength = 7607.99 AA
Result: 20.44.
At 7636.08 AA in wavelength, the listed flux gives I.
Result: 17.79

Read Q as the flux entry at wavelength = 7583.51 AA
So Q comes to 19.36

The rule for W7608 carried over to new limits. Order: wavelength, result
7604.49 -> 19.39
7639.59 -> 17.47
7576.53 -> 19.45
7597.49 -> 19.28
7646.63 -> 19.08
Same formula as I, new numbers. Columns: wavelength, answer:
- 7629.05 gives 18.27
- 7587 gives 19.48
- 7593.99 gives 19.49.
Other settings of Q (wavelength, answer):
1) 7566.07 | 18.52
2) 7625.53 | 17.48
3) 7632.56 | 18.86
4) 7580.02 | 19.48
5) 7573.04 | 20.29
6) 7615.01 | 17.43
